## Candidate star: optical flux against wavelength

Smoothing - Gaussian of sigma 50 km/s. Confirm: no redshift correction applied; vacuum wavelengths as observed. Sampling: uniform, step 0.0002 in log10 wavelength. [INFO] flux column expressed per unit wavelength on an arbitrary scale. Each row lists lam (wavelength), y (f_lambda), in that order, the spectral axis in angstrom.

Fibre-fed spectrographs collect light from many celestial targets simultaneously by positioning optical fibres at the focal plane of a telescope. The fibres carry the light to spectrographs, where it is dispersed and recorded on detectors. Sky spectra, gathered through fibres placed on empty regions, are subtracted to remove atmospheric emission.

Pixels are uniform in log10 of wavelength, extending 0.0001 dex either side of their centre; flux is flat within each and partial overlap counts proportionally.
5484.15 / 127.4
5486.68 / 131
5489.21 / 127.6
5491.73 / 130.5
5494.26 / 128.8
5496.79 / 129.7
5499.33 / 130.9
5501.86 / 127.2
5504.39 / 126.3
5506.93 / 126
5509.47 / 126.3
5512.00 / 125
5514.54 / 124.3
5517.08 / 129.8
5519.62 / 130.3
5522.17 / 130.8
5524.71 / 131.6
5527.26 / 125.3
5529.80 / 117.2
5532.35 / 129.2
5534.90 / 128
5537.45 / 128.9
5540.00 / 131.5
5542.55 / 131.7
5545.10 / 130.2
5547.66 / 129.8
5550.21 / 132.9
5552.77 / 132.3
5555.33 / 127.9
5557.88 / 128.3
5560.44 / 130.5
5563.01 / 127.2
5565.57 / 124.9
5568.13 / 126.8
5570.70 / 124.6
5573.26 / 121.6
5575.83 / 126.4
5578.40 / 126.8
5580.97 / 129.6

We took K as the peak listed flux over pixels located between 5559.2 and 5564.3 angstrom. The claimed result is 130.5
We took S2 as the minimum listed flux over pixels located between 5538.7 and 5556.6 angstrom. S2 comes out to 127.9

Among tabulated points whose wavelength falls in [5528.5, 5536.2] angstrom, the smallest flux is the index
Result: 117.2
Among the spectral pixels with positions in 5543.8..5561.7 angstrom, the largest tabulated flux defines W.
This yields 132.9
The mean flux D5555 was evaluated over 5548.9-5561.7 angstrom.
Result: 130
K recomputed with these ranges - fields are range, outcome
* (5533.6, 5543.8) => 131.7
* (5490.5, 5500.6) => 130.9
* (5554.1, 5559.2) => 128.3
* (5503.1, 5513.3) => 126.3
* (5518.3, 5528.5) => 131.6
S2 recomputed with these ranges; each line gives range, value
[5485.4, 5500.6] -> 127.6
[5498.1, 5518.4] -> 124.3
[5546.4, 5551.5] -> 129.8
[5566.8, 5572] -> 124.6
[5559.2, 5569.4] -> 124.9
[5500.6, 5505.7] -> 126.3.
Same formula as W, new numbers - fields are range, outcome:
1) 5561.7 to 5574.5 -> 127.2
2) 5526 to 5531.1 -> 125.3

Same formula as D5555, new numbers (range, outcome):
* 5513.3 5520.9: 128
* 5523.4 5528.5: 128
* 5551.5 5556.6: 130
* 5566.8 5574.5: 124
